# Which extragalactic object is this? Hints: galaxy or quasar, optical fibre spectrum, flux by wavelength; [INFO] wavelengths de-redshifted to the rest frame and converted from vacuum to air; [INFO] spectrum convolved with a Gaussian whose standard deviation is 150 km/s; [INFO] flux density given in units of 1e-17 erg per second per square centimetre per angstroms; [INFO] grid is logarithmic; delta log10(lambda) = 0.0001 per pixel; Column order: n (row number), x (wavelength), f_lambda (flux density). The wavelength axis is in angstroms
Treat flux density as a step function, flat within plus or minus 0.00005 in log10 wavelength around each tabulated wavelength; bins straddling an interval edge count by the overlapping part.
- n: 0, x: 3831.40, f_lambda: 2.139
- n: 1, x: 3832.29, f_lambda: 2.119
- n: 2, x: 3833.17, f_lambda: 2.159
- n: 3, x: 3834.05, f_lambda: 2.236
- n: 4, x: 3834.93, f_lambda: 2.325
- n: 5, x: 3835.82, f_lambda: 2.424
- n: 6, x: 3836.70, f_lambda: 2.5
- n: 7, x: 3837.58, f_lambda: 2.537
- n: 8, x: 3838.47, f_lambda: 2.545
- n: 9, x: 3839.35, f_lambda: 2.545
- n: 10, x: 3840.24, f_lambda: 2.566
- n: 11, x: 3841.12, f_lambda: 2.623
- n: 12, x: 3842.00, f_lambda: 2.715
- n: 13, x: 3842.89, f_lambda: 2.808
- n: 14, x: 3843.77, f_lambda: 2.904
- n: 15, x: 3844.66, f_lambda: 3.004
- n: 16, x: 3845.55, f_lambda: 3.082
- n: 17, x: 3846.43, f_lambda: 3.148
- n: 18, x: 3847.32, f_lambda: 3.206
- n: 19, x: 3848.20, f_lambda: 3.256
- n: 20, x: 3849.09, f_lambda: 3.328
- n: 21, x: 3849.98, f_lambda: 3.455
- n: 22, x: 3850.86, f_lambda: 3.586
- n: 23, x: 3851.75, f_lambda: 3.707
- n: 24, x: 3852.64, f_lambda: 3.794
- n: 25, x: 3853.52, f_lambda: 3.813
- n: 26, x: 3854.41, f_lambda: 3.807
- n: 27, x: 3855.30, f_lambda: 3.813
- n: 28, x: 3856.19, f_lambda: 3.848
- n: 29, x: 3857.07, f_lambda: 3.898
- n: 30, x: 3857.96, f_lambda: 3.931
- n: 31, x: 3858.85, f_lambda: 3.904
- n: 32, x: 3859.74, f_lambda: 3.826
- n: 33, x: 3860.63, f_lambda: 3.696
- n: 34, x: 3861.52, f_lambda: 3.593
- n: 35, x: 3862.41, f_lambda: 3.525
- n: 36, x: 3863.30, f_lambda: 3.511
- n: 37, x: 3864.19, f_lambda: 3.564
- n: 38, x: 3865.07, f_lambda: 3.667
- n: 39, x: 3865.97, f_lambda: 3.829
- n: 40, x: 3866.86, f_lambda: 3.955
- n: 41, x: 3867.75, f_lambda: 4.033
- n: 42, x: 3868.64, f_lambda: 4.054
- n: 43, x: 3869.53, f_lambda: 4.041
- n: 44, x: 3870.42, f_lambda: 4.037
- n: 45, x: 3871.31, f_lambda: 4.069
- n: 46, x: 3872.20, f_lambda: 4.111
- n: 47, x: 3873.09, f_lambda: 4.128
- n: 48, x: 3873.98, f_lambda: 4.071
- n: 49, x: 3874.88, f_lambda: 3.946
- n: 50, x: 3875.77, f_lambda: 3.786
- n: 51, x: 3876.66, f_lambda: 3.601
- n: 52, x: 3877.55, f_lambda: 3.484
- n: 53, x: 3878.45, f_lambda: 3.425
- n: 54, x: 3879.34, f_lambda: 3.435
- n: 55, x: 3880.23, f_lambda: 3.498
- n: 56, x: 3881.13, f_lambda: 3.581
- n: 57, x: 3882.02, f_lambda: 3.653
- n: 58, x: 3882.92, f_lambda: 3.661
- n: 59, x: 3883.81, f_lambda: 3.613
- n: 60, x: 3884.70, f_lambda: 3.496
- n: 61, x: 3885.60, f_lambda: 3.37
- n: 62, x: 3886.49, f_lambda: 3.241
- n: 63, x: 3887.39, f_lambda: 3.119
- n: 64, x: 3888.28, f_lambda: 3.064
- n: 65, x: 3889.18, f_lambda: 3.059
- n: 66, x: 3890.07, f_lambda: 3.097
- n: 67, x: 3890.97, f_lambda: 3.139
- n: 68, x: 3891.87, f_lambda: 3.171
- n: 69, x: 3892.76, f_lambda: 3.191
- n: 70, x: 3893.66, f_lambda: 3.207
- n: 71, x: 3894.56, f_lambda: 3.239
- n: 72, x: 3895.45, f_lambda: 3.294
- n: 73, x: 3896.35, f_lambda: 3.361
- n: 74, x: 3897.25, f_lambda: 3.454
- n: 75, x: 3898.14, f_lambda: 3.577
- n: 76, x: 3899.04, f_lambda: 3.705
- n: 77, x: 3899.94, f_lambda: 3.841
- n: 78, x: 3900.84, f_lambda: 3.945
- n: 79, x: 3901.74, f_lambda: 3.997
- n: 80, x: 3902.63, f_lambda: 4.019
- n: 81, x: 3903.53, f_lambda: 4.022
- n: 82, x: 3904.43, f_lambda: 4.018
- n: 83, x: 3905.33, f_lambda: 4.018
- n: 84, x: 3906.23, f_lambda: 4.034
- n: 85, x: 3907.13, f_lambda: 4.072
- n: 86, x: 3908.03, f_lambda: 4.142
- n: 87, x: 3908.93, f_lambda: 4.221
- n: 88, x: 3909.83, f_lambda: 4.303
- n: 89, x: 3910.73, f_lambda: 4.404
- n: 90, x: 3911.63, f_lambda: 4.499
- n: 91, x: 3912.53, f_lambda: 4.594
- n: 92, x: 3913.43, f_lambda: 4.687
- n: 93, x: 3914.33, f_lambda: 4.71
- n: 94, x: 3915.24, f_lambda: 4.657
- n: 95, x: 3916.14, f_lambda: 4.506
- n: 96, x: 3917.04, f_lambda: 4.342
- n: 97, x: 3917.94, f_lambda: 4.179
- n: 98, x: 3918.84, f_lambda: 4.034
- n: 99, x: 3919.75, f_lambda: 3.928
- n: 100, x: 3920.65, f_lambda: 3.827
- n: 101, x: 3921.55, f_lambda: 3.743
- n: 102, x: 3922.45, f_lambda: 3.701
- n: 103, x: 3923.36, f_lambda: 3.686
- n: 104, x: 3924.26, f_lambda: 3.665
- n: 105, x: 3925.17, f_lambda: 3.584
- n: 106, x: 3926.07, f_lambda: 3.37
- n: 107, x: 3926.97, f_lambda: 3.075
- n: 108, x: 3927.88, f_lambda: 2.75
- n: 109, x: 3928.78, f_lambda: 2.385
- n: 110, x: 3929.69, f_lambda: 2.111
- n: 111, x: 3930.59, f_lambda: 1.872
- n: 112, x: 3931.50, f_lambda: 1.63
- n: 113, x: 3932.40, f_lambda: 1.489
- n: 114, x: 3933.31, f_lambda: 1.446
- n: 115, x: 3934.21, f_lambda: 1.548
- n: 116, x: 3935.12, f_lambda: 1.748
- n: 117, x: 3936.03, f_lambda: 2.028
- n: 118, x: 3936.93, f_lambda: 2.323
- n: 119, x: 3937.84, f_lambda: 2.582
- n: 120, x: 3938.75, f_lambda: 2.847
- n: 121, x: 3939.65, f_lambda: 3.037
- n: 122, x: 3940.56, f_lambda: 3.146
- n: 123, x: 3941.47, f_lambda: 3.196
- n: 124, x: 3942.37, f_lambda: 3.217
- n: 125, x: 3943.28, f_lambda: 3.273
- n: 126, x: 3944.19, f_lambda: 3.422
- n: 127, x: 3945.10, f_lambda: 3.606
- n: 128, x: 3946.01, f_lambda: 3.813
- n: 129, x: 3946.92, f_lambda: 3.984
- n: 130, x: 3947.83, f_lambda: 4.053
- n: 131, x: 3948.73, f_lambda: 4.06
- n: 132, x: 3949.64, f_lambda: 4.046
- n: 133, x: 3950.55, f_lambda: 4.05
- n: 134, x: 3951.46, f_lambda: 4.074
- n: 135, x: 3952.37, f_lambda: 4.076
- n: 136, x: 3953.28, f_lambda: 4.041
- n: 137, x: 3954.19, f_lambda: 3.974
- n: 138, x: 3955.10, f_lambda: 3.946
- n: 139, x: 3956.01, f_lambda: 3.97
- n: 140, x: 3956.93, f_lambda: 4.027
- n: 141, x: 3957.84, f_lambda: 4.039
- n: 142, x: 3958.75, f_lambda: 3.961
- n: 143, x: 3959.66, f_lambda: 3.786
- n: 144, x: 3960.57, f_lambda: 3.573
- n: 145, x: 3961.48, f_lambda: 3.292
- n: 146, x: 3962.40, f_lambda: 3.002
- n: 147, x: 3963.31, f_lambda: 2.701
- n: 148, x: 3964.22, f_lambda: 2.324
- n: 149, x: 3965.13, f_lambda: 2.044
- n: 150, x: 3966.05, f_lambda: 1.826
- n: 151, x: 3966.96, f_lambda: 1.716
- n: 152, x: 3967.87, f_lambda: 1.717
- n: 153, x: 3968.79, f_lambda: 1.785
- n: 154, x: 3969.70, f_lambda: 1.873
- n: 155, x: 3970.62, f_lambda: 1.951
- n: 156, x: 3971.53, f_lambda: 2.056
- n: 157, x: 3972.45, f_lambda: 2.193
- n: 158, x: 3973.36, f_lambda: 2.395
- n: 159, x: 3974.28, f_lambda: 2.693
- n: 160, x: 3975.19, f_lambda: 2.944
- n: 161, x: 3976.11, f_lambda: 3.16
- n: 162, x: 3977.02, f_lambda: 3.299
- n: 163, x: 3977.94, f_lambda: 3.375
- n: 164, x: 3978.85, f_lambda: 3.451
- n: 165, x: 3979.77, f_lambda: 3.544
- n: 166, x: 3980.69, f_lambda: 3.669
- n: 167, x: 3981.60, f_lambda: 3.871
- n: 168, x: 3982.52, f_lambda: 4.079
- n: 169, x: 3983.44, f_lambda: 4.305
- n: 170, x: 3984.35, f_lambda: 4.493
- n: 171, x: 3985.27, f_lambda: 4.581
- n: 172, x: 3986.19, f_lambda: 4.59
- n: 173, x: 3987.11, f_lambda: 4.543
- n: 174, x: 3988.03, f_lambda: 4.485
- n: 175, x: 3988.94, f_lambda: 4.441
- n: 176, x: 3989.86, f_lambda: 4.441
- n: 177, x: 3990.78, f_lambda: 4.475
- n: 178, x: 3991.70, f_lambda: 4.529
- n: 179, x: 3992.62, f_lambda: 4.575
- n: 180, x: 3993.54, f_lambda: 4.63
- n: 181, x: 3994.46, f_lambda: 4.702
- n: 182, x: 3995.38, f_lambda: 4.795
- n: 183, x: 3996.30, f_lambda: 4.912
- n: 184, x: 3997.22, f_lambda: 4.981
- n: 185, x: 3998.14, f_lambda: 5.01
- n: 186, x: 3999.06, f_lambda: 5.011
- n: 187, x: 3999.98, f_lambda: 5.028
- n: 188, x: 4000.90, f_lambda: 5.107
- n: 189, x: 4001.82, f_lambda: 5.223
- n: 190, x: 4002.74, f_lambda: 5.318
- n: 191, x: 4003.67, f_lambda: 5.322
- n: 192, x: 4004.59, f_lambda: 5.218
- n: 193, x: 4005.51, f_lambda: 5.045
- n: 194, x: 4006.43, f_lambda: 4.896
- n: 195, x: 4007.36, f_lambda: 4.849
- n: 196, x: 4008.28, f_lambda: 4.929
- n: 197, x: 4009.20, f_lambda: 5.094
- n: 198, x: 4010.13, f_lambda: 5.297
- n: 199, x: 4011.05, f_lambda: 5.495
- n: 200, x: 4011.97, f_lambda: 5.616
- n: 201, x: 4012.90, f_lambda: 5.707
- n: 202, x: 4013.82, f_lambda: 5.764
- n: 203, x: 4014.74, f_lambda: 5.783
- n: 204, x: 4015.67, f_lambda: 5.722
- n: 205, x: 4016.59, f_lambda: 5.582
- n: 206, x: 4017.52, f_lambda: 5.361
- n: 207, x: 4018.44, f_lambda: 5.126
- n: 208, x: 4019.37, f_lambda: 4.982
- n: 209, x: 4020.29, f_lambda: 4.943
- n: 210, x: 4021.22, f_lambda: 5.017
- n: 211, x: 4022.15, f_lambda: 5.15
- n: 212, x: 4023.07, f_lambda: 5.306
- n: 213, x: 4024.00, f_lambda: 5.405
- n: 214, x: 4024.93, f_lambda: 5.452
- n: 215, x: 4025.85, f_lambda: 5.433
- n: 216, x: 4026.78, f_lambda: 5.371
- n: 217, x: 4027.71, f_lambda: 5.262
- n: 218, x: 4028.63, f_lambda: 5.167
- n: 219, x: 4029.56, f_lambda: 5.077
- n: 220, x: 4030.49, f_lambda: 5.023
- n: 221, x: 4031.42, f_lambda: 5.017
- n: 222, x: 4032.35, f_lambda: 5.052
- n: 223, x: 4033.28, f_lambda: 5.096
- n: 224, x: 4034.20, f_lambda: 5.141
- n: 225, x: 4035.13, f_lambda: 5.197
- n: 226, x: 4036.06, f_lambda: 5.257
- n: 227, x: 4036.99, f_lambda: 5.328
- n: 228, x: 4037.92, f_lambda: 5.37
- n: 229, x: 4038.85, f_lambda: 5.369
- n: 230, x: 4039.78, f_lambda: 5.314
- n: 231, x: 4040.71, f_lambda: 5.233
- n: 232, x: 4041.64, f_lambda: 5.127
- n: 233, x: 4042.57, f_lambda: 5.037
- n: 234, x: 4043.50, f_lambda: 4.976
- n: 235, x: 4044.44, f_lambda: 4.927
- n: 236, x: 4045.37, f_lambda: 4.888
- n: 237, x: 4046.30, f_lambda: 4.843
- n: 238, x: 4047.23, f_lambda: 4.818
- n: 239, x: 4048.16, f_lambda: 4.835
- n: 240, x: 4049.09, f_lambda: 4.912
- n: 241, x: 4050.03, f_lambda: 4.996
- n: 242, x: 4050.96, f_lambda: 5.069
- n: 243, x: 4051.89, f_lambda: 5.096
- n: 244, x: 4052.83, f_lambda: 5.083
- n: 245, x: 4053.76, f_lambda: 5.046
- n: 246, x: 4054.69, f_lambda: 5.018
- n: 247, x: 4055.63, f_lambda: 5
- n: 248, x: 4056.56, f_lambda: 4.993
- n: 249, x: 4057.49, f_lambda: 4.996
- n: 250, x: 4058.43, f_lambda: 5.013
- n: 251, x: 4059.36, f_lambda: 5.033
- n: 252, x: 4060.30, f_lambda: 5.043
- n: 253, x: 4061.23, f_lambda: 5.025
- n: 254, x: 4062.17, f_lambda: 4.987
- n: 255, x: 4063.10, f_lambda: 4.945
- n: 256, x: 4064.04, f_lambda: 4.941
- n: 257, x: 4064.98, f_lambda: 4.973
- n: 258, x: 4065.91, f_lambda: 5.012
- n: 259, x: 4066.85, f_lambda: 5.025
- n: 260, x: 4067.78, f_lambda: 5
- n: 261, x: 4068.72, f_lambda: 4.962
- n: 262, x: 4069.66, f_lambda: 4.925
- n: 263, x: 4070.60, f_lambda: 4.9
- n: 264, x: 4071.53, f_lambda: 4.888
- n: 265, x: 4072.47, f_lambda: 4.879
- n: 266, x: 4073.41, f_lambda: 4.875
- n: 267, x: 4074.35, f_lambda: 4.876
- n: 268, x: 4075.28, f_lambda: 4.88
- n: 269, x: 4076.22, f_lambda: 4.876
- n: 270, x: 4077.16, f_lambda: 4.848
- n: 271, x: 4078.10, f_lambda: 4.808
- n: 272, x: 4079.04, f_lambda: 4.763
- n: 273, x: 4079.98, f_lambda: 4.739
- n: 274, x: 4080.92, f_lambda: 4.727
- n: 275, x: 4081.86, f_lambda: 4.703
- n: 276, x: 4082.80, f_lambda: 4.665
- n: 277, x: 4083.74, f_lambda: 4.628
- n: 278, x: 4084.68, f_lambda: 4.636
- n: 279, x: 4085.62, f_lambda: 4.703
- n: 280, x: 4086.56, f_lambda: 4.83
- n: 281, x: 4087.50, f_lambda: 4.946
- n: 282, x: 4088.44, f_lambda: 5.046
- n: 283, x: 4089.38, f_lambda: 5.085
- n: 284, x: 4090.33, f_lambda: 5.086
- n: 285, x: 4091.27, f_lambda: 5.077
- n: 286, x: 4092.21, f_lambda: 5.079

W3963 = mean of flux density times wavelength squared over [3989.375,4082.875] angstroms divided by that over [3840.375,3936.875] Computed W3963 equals 1.55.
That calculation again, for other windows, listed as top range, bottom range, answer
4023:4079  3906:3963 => 1.53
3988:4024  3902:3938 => 1.54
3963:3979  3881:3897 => 0.76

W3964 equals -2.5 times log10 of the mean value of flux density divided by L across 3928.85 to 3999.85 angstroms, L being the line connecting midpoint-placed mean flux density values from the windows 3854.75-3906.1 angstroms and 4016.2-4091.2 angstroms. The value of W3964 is 0.27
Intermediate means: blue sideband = 3.66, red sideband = 5.02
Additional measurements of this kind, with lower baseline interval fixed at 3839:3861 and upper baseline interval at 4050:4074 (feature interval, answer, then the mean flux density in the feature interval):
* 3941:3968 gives 0.204 mag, 3.45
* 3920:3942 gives 0.417 mag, 2.71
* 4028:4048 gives -0.066 mag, 5.11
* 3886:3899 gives 0.142 mag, 3.25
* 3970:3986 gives 0.300 mag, 3.31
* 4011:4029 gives -0.155 mag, 5.38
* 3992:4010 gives -0.105 mag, 4.98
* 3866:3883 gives -0.078 mag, 3.82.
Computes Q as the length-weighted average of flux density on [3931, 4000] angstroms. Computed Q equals 3.43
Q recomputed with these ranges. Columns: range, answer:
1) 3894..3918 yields 4.06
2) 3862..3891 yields 3.64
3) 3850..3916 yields 3.78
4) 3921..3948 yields 2.87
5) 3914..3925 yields 4.06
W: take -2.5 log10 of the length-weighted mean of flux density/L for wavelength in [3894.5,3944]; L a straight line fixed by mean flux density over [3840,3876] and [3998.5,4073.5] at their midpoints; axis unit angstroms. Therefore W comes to 0.19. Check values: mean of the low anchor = 3.61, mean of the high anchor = 5.13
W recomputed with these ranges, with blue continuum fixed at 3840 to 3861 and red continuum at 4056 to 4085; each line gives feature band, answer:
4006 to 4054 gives -0.13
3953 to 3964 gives 0.13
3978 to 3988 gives 0.05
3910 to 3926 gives -0.08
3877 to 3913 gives 0.02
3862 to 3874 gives -0.11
